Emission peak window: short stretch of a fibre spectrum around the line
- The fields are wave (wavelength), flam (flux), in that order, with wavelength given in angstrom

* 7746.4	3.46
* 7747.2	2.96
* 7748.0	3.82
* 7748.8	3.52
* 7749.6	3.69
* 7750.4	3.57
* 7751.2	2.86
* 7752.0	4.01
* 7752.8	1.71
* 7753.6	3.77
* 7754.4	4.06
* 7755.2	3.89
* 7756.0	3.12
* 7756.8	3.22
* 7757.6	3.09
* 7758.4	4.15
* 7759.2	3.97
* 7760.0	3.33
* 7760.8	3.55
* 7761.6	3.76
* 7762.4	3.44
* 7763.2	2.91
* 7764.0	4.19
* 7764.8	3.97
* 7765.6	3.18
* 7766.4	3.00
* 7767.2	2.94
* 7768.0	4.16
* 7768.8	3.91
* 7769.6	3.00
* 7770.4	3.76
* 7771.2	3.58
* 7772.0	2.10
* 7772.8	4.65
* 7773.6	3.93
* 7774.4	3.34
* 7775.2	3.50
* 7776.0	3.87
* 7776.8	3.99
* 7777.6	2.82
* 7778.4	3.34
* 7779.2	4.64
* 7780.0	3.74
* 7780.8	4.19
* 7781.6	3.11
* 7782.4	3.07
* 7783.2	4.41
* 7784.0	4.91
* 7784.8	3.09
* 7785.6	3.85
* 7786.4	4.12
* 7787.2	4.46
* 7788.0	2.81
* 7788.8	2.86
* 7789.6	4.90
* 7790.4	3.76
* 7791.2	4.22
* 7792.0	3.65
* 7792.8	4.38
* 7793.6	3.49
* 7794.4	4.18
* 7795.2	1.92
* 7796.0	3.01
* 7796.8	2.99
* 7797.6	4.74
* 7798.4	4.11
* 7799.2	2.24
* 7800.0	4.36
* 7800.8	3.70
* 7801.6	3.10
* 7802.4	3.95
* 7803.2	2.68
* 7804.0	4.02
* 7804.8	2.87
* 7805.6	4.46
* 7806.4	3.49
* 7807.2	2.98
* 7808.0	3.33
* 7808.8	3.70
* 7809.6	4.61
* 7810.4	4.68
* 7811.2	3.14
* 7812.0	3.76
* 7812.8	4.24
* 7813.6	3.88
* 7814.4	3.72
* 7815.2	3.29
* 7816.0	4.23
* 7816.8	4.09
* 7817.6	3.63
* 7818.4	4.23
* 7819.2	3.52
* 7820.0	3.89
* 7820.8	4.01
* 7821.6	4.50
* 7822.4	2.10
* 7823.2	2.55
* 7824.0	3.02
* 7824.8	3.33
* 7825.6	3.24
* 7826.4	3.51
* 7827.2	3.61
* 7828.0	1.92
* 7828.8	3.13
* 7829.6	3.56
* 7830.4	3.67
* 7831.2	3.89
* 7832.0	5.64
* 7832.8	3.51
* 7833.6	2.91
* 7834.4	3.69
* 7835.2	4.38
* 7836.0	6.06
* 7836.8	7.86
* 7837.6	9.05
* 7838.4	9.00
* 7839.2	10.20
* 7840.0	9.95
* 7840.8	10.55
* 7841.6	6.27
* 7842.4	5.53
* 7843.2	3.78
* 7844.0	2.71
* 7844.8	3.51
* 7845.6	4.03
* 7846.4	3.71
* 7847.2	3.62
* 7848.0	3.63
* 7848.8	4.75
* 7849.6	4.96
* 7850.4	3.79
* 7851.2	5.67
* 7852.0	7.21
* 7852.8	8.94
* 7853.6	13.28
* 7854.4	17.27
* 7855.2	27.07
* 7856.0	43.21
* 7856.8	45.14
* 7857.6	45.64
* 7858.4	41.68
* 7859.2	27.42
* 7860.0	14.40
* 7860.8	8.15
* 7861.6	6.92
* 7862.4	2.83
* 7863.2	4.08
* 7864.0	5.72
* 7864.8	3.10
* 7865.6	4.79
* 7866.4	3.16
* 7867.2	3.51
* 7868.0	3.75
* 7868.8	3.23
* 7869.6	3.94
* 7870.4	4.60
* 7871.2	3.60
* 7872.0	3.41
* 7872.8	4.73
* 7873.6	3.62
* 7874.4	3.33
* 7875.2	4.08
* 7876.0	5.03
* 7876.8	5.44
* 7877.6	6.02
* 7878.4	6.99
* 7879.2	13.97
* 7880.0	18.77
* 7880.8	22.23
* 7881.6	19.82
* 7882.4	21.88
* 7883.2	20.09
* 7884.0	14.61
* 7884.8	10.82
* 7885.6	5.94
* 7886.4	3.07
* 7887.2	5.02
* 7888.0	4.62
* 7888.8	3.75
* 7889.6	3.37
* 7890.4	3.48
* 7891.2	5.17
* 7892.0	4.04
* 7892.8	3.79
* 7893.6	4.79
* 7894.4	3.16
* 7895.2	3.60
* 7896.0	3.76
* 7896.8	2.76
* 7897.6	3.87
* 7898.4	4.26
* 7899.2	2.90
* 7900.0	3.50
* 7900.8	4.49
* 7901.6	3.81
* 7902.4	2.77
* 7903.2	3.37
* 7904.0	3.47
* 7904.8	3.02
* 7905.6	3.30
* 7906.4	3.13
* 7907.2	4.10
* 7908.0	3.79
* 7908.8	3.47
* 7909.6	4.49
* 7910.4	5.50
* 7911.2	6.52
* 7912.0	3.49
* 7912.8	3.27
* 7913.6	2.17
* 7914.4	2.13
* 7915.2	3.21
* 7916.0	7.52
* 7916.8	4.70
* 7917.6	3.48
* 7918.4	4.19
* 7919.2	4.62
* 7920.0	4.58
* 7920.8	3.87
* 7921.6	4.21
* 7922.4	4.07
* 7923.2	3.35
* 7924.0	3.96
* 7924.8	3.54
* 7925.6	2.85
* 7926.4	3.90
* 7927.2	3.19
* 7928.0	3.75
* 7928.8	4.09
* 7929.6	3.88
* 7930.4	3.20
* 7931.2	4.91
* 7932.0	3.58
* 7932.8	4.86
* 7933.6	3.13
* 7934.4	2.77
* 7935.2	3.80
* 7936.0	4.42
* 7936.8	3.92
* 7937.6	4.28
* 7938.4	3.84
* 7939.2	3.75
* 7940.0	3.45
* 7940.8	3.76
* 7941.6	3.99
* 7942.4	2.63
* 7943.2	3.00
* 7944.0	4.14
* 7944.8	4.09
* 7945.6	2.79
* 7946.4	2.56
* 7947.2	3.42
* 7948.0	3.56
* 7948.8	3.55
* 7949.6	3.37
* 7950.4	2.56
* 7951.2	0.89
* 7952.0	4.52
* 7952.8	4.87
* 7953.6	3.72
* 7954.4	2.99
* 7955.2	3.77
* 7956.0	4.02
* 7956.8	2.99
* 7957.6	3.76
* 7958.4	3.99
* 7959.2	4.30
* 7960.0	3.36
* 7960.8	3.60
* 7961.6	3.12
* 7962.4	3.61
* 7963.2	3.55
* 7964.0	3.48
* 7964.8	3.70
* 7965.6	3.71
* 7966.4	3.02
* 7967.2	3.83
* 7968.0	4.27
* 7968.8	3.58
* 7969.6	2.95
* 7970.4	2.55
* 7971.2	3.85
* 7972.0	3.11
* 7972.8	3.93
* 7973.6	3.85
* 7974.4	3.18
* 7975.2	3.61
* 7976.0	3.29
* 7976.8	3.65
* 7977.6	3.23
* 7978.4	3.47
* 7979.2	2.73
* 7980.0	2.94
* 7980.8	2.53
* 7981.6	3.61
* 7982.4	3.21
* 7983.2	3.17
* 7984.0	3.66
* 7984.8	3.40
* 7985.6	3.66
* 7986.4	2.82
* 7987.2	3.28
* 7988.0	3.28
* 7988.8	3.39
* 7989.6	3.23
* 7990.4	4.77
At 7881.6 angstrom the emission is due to [N II] 6583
